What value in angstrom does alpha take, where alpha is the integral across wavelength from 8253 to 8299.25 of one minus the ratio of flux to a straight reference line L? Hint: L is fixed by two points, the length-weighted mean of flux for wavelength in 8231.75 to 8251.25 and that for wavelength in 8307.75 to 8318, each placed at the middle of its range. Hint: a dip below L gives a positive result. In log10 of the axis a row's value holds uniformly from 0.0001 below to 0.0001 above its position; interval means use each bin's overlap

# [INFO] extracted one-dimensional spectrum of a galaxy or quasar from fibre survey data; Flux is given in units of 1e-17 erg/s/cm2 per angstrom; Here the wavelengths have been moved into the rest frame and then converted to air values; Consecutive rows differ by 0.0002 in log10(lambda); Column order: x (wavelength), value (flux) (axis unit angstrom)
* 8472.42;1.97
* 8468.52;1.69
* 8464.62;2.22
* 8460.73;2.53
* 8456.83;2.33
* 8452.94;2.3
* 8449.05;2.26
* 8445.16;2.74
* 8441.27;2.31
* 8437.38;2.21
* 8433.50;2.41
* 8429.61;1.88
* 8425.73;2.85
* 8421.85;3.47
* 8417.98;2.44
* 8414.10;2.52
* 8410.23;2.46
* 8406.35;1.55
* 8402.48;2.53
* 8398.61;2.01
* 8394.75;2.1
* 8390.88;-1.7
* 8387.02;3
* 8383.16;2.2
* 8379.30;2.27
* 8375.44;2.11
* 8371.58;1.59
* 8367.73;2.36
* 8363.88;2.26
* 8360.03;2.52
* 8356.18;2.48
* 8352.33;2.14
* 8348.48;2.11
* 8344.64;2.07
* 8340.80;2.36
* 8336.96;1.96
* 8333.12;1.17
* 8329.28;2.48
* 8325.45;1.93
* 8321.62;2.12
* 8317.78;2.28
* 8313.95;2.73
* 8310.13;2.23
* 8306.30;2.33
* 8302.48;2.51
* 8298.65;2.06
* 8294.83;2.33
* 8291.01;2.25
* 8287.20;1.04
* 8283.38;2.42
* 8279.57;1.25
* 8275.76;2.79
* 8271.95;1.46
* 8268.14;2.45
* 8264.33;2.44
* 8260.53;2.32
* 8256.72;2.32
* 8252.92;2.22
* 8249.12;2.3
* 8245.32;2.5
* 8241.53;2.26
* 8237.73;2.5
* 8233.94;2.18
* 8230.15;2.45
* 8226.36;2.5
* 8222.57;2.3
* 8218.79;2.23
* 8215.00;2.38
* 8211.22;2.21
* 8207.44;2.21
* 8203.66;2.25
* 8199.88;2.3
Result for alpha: 5.6 angstrom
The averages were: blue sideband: 2.35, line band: 2.1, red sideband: 2.43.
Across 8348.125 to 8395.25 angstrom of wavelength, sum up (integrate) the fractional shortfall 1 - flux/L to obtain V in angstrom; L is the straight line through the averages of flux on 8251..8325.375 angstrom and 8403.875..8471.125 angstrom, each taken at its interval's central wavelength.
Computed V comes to 6.84 angstrom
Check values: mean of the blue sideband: 2.18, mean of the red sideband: 2.36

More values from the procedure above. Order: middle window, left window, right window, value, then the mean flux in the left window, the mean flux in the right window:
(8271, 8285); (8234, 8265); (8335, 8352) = 1.7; 2.34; 2.12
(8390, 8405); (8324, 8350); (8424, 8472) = 5.0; 2.01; 2.3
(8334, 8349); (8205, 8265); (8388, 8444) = 0.9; 2.33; 2.1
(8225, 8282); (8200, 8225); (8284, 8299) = -4.2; 2.27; 1.95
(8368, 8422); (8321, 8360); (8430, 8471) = 4.7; 2.1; 2.28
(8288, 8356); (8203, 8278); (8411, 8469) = 5.5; 2.31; 2.43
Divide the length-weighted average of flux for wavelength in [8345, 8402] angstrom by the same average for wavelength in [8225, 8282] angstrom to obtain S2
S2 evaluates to 0.87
